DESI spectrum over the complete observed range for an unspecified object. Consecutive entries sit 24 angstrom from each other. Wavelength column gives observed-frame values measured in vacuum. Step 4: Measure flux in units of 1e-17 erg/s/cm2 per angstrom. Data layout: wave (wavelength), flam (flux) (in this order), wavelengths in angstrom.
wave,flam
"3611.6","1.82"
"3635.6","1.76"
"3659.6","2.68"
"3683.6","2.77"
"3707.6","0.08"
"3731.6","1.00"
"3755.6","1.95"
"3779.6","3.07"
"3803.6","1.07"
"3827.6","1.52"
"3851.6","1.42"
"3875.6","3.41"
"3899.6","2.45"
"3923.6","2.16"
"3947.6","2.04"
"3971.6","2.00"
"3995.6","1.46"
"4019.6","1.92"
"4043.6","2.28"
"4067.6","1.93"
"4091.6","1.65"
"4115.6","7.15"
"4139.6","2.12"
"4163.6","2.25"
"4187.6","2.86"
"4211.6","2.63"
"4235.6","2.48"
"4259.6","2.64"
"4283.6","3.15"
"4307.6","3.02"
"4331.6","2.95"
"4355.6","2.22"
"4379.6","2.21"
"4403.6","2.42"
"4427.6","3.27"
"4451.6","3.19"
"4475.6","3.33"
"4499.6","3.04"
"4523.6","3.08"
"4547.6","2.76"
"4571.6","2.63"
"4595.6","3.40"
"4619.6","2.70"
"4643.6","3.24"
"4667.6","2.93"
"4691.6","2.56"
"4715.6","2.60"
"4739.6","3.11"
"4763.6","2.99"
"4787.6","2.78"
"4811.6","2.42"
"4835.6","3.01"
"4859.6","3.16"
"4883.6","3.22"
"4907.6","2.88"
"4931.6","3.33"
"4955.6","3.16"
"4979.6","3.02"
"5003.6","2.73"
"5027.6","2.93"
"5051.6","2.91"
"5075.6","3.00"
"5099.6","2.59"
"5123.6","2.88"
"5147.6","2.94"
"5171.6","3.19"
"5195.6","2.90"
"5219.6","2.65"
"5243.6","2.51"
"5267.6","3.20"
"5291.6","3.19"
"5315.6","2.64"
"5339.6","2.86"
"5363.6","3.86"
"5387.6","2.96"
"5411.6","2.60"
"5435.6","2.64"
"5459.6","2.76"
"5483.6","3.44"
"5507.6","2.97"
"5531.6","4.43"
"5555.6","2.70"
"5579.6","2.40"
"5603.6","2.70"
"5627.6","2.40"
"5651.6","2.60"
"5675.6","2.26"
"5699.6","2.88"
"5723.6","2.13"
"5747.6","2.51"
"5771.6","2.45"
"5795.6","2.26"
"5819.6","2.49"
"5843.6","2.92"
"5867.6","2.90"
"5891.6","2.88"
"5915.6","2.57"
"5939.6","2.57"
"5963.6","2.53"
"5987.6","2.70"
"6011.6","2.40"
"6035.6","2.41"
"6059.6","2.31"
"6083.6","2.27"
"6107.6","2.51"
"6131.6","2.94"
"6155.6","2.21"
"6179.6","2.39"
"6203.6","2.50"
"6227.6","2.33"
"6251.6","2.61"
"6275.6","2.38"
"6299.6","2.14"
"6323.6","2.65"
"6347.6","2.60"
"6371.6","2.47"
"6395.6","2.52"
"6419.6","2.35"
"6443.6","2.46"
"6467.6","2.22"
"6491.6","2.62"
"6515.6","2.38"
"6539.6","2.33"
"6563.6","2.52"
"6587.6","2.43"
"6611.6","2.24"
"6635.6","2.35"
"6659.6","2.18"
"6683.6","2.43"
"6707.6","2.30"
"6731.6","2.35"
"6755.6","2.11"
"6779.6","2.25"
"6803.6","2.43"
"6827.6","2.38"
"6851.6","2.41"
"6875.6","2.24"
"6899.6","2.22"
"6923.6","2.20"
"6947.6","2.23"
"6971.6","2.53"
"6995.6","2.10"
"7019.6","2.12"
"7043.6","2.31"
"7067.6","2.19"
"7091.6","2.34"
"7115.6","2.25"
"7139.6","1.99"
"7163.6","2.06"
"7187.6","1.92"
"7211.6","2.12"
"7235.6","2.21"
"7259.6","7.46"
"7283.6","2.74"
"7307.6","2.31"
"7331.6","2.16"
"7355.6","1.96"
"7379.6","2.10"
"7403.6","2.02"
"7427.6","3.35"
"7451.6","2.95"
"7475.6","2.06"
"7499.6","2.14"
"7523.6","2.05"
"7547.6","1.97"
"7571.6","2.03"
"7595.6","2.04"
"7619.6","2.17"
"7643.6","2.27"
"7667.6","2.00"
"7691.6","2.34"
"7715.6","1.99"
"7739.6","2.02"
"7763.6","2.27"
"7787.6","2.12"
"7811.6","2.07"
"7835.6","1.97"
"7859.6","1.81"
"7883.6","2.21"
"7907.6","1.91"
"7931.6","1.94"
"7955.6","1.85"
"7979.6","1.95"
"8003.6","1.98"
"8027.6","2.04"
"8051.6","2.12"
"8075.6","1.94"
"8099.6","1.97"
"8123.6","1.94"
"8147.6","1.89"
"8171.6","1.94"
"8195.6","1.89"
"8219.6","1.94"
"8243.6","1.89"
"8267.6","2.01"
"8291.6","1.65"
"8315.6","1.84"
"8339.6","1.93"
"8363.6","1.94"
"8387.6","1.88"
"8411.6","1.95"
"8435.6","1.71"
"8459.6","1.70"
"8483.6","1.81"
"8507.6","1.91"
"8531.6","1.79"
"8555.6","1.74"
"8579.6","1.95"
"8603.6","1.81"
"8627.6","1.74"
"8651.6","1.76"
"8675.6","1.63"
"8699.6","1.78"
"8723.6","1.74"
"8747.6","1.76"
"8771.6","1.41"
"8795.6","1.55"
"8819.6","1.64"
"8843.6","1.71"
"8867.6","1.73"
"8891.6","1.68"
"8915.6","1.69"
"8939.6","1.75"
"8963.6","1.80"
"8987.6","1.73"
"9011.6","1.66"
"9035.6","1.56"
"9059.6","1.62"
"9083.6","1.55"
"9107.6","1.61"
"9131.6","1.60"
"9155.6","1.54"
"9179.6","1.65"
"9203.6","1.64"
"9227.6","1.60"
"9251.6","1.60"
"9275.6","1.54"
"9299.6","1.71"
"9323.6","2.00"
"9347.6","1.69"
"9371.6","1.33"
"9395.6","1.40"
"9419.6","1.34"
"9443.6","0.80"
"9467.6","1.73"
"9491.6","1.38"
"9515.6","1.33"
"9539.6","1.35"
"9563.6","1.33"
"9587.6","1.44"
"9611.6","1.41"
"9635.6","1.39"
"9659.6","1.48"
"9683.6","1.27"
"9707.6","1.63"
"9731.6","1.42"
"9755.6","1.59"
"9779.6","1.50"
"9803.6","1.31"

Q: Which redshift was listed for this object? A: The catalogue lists 0.105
